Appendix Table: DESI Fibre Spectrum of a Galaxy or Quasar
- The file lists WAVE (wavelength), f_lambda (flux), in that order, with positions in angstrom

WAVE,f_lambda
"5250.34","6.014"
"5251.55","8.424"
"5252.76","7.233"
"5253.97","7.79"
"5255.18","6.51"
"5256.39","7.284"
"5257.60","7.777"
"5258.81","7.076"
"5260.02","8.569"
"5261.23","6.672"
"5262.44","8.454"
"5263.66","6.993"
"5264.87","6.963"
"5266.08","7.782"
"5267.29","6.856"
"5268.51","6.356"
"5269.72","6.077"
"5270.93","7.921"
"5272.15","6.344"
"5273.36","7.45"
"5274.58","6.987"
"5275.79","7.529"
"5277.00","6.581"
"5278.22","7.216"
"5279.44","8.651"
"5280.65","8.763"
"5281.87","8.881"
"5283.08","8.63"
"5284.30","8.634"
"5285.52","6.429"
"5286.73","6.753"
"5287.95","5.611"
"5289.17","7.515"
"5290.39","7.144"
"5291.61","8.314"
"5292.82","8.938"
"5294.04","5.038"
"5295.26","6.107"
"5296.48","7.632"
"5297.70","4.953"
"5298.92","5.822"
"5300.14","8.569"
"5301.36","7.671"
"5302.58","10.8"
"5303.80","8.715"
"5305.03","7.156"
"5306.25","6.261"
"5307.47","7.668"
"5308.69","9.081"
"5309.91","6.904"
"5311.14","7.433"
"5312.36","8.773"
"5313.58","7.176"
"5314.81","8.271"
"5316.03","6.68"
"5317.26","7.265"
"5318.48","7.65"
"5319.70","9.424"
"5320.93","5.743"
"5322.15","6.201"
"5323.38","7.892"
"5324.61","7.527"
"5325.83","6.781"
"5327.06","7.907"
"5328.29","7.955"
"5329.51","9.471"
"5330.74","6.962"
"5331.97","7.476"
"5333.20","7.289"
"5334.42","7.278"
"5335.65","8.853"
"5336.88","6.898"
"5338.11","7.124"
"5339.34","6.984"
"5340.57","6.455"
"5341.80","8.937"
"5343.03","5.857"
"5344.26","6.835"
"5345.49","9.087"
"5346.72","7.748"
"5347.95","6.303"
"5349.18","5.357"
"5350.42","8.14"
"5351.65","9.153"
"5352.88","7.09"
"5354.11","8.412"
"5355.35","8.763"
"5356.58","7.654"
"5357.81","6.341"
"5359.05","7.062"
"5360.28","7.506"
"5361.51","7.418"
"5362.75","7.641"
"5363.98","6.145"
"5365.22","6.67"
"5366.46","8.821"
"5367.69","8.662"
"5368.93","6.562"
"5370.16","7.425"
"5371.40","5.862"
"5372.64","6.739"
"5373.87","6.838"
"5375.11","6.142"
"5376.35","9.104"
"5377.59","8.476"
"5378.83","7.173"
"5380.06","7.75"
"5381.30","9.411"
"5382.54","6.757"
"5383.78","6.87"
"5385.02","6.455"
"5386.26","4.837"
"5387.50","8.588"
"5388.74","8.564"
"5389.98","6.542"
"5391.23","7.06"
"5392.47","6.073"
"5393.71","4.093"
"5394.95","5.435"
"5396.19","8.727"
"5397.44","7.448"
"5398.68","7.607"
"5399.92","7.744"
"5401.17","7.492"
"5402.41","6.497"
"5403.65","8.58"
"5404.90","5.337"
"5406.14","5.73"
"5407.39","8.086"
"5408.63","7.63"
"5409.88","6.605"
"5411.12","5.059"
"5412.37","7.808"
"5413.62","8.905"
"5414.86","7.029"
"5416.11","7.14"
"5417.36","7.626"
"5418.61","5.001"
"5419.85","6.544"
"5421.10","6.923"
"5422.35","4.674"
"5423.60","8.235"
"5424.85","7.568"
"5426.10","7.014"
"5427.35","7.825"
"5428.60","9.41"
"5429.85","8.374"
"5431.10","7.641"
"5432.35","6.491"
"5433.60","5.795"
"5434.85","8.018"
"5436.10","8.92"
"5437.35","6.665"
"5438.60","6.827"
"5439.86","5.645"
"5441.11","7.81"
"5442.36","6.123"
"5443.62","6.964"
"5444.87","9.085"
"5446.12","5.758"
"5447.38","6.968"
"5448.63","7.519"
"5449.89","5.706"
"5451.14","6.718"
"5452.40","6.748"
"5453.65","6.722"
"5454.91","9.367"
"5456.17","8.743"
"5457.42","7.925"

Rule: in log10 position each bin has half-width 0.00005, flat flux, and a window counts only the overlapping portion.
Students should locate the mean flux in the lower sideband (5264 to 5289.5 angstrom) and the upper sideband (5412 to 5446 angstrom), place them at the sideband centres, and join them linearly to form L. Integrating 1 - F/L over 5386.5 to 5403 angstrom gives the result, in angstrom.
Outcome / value 0.54 angstrom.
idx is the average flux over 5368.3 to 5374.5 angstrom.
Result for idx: 6.69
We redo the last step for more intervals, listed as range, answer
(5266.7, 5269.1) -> 6.59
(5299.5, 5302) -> 8.13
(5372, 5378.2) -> 7.45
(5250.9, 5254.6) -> 7.78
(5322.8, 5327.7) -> 7.52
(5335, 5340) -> 7.45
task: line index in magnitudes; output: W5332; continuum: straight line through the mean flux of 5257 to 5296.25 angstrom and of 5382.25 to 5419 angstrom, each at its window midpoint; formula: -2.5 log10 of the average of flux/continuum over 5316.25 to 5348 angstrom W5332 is -0.046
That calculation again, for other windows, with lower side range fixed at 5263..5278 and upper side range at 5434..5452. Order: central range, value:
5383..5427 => 0.02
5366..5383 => -0.08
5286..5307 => -0.04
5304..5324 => -0.07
